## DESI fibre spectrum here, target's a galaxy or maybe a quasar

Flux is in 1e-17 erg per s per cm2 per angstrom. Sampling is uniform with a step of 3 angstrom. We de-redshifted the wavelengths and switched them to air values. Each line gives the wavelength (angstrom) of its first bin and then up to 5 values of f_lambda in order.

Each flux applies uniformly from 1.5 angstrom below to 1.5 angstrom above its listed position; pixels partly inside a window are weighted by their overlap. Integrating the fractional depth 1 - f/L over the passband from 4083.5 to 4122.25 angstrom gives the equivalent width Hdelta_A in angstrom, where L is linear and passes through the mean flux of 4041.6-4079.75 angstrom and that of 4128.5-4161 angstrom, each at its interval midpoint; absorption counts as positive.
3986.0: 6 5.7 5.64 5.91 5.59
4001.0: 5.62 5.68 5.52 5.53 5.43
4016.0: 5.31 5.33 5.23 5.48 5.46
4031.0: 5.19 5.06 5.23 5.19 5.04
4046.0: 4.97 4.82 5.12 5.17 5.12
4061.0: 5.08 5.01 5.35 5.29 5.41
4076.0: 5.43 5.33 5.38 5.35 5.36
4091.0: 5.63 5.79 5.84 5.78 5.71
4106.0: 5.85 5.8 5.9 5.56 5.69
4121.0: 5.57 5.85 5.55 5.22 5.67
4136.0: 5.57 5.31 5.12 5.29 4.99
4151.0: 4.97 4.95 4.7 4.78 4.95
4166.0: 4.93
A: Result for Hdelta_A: -3.9 angstrom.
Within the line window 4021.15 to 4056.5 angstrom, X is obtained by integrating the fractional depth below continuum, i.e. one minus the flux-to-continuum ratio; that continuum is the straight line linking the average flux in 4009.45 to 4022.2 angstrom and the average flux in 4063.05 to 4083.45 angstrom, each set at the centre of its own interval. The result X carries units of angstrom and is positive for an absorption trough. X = 1.2 angstrom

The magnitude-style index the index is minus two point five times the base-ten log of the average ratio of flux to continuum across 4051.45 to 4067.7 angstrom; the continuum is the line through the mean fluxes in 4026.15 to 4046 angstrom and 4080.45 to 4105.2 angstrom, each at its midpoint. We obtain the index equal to 0.05 mag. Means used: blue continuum 5.18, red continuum 5.61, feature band 5.13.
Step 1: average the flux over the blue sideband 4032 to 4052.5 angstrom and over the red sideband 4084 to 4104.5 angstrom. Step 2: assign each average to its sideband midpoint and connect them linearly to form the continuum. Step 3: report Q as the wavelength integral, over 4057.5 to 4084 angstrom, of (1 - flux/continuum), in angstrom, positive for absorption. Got 0.5 angstrom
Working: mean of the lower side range 5.06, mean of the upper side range 5.64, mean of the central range 5.27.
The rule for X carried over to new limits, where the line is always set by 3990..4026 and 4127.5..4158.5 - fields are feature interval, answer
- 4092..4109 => -1.58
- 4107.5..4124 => -1.44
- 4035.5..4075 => 1.94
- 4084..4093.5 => -0.29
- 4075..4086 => -0.05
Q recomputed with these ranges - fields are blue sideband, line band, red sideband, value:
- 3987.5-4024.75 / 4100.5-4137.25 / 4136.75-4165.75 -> -3.8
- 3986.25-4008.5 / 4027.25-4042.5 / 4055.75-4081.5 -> 0.7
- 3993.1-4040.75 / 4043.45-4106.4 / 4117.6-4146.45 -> 1.1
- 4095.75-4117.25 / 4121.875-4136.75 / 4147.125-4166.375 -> -0.6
